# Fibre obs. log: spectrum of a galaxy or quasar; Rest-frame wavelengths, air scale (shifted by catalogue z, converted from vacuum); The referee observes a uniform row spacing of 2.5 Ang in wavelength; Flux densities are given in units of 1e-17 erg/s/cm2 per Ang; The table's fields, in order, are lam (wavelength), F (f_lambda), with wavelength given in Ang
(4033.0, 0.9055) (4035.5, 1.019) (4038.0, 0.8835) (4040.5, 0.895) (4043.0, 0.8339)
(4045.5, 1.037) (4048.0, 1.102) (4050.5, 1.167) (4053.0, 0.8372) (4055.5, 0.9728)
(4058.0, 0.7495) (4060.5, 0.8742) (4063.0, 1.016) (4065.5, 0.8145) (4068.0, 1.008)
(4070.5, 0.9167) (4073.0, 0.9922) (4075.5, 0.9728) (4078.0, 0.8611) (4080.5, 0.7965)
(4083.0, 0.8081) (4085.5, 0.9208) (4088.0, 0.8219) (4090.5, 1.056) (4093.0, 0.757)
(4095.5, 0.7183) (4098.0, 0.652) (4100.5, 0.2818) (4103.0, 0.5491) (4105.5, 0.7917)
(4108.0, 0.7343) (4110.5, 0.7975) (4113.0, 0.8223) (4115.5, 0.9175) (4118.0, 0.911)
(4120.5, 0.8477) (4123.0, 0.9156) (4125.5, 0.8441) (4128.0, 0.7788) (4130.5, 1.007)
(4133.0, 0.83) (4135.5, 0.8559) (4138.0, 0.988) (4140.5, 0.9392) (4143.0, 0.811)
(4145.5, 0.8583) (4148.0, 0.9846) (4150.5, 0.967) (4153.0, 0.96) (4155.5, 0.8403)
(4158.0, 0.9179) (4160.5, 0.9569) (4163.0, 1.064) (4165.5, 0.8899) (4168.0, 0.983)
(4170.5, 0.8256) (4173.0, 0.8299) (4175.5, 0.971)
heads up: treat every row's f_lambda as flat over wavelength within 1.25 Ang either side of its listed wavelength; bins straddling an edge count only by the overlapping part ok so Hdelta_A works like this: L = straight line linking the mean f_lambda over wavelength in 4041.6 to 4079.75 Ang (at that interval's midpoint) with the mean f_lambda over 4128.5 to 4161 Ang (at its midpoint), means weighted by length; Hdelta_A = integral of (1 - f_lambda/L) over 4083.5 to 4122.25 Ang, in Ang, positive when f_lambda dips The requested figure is 6.4 Ang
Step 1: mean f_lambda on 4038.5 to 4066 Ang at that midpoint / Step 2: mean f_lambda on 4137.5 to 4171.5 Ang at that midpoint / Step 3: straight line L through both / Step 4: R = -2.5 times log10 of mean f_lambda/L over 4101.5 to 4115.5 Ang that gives 0.24 mag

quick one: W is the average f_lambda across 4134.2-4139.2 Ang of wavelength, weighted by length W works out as 0.92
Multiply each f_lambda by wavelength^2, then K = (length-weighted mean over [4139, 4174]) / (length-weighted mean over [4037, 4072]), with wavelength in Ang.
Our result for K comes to 1.03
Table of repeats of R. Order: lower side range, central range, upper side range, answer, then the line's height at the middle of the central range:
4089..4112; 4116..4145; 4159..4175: -0.102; 0.806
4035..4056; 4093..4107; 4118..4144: 0.431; 0.915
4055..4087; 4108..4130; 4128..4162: 0.068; 0.907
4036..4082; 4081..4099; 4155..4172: 0.135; 0.929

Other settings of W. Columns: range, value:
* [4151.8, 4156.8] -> 0.9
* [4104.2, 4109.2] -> 0.761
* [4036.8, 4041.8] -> 0.889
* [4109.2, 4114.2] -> 0.809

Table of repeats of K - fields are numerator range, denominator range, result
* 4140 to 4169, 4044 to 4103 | 1.12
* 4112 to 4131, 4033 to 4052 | 0.93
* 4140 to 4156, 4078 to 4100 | 1.17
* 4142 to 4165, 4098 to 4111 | 1.53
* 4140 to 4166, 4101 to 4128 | 1.18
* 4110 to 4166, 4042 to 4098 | 1.03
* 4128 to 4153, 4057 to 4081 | 1.04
